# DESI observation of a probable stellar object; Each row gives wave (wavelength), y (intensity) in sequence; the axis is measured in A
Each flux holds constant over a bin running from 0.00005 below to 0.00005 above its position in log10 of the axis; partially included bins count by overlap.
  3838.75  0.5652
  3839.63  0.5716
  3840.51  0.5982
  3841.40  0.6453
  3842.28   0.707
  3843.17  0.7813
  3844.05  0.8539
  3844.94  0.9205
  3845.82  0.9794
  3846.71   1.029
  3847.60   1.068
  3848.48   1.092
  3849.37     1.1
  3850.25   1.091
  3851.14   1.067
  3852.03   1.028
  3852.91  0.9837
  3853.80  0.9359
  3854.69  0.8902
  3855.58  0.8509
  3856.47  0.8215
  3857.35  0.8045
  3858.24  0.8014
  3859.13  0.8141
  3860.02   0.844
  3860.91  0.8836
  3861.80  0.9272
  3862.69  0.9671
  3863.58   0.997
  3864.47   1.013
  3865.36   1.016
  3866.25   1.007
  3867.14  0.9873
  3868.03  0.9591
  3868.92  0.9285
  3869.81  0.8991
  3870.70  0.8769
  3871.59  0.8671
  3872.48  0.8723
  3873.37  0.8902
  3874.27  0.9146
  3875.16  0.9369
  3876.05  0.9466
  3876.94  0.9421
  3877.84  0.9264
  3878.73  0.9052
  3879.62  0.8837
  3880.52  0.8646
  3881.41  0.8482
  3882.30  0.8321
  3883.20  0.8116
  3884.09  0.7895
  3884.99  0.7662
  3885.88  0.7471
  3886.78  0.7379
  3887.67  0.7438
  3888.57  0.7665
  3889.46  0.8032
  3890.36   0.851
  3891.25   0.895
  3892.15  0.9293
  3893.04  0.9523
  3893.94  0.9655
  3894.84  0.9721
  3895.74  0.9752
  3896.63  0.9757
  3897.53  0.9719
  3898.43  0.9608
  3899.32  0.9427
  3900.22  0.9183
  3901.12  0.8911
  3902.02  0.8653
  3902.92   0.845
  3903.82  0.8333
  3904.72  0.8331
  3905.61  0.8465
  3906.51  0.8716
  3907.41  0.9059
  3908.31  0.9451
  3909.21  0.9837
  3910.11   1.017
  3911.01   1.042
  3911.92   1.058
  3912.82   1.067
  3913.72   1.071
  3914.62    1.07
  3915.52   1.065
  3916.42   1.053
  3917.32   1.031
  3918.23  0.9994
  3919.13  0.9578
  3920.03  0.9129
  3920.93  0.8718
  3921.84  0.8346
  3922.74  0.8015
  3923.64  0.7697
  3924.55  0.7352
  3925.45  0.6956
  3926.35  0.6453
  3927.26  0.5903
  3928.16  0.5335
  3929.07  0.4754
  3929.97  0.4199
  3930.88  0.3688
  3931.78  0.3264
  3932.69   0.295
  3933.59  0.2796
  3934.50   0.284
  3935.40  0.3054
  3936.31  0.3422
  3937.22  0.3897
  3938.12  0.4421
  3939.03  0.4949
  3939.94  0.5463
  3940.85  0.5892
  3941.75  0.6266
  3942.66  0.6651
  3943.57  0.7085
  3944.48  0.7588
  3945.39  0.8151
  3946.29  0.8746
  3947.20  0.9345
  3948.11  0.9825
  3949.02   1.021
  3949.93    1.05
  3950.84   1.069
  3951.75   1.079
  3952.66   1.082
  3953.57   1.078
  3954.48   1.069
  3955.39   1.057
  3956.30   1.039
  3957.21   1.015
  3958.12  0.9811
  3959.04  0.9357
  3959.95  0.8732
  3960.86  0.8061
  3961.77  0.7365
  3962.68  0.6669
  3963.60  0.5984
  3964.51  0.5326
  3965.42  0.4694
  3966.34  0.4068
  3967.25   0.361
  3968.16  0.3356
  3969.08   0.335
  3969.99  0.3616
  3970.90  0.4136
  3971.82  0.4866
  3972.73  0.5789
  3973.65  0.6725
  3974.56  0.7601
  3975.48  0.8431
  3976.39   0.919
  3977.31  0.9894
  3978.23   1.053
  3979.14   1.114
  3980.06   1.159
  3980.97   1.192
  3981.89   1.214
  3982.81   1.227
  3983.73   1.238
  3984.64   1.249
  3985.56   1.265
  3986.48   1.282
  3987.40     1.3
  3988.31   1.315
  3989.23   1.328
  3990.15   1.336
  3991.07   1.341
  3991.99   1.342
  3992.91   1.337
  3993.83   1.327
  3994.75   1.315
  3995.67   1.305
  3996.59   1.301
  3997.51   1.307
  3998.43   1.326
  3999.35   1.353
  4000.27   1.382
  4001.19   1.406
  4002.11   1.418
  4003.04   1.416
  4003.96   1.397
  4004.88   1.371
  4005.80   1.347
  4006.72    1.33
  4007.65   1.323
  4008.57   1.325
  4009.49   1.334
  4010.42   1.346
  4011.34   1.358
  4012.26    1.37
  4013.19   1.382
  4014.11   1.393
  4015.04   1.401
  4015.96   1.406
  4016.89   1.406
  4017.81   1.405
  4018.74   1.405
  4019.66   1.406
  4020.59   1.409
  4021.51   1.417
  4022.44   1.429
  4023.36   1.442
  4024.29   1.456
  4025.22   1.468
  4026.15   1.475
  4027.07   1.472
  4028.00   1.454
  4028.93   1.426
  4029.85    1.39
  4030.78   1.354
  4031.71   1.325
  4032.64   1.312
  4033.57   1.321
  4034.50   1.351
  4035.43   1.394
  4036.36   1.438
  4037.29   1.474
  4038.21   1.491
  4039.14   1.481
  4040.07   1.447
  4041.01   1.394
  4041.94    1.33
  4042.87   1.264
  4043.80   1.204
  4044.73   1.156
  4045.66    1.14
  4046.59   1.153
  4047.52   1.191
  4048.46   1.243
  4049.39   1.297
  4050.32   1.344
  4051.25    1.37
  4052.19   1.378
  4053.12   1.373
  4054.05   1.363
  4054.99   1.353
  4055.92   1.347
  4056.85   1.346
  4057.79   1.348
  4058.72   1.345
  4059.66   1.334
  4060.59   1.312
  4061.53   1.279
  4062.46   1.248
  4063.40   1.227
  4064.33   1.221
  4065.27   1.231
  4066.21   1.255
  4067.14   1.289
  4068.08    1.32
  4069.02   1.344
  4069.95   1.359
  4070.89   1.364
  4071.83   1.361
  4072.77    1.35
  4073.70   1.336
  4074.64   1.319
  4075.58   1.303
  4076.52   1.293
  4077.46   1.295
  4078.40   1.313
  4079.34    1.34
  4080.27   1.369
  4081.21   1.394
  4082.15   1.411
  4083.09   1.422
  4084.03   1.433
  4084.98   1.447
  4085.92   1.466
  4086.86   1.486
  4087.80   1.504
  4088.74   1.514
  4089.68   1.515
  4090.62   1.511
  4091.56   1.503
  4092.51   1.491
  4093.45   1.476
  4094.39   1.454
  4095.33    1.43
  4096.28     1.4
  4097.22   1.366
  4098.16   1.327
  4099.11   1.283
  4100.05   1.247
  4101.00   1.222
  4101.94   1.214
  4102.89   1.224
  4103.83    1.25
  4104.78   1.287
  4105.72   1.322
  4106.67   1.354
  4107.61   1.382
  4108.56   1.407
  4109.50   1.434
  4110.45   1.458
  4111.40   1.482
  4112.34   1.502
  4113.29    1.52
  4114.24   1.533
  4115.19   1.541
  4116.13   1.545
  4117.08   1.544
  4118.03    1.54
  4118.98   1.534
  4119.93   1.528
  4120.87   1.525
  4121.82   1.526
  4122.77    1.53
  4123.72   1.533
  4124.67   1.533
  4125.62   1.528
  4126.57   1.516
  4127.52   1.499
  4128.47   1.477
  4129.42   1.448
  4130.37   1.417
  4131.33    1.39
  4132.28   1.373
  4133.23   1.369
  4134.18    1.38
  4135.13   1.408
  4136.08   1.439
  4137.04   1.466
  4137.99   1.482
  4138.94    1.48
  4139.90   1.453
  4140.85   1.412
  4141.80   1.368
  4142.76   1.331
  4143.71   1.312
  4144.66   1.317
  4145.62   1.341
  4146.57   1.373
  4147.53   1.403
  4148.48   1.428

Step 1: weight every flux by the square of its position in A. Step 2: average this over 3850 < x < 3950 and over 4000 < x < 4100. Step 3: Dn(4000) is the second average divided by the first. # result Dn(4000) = 1.8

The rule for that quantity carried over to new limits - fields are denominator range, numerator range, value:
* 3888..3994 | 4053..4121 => 1.75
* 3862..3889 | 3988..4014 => 1.62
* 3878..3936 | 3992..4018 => 1.76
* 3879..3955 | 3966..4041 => 1.60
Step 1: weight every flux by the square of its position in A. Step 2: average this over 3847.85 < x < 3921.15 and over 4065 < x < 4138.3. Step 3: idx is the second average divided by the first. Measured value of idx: 1.7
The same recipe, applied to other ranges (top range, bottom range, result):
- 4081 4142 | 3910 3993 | 1.87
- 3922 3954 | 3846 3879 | 0.73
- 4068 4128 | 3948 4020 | 1.37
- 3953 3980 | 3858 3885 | 0.87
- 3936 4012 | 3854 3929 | 1.17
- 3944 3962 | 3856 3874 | 1.11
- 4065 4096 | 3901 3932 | 1.80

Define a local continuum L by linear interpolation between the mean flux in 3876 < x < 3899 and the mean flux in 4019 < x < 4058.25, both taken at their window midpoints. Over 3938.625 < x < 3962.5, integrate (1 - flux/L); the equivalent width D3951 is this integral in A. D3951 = 4.5 A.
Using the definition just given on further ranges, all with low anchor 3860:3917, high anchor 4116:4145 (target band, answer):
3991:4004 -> -2.1 A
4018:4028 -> -1.8 A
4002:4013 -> -1.6 A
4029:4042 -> -1.6 A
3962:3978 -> 7.5 A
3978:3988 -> -0.8 A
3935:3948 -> 5.3 A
